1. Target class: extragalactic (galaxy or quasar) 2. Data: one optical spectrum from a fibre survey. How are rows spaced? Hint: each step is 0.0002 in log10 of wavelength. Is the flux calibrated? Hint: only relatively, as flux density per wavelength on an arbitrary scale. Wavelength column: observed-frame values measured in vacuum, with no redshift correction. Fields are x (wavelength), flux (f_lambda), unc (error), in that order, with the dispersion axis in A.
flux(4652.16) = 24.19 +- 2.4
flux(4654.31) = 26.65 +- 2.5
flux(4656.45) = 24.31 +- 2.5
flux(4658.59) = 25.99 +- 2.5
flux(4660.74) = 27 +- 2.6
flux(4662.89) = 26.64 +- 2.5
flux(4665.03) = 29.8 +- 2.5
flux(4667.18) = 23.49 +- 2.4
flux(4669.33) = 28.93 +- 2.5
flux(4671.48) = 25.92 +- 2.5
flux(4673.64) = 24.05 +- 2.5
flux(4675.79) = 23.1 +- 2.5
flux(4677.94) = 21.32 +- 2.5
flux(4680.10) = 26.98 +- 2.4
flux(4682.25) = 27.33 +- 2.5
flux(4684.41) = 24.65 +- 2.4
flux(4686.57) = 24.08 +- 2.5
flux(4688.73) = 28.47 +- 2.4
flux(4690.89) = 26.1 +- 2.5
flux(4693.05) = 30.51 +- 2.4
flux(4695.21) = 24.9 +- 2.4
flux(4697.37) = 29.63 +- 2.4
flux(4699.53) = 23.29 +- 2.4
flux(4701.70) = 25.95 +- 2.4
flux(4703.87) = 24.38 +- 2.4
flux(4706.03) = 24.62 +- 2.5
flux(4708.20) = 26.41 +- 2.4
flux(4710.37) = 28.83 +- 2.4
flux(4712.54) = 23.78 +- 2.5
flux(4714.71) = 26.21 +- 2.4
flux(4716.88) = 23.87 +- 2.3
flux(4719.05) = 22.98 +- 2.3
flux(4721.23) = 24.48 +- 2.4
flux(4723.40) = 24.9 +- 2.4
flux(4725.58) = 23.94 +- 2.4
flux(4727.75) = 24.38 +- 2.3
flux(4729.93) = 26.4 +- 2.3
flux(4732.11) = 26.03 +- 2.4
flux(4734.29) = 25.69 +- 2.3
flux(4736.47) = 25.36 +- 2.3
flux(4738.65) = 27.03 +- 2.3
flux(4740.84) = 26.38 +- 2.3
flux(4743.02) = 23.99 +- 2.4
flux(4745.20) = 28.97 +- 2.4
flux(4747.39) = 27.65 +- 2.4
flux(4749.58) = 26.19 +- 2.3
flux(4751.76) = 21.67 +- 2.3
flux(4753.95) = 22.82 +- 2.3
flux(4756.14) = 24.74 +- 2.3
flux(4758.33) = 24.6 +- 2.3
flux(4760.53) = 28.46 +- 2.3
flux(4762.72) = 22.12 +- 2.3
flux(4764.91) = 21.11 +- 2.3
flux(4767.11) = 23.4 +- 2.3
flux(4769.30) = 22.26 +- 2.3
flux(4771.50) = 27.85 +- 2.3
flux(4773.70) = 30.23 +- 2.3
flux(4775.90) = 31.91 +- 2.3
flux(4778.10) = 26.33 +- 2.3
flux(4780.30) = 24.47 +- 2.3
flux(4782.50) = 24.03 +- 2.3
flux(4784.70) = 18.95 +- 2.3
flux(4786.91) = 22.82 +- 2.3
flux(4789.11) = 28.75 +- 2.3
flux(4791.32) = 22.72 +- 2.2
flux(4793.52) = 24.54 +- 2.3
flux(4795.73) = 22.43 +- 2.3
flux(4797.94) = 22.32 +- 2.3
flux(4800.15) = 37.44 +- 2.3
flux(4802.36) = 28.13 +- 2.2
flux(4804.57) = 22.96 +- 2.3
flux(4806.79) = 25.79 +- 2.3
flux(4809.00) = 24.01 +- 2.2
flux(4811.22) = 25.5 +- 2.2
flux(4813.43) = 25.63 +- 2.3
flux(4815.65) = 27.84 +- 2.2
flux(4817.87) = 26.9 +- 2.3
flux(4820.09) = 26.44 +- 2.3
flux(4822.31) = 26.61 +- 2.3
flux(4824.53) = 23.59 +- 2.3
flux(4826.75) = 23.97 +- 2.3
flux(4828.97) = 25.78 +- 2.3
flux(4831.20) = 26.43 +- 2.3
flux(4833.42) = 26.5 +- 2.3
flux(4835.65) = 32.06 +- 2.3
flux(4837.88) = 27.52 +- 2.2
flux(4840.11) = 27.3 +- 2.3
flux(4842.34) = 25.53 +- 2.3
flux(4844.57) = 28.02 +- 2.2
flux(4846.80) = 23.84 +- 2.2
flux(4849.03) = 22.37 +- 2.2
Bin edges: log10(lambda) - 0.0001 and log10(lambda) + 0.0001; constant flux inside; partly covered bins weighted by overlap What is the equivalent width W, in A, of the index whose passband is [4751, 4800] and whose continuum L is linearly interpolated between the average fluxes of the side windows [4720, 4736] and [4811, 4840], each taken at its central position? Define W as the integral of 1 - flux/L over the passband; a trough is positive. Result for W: 2.0 A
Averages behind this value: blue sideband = 25.1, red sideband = 26.6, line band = 24.7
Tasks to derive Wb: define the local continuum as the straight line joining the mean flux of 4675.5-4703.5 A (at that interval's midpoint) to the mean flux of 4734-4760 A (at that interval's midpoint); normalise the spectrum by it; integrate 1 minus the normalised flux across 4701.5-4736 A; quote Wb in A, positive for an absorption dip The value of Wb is 0.7 A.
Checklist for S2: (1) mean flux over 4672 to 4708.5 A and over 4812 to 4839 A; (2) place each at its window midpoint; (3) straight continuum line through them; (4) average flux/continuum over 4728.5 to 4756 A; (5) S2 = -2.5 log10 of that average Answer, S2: 0.02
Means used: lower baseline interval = 25.6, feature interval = 25.6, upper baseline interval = 26.6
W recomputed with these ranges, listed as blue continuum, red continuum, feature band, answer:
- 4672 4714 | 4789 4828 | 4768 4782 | -0.66 A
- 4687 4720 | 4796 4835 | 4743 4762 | 0.44 A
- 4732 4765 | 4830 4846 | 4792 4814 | 0.68 A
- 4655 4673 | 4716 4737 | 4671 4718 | -0.02 A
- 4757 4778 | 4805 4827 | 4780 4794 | 1.11 A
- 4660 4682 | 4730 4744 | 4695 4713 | -0.06 A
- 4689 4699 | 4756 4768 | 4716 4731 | 0.93 A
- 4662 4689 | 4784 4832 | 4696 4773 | 1.22 A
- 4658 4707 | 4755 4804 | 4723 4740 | 0.12 A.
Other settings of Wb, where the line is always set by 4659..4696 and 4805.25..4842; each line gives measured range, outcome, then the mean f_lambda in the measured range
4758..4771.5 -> 1.2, 23.9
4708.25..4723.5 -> 0.6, 25.1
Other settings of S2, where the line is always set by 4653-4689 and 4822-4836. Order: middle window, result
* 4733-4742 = -0.01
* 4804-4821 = 0.02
